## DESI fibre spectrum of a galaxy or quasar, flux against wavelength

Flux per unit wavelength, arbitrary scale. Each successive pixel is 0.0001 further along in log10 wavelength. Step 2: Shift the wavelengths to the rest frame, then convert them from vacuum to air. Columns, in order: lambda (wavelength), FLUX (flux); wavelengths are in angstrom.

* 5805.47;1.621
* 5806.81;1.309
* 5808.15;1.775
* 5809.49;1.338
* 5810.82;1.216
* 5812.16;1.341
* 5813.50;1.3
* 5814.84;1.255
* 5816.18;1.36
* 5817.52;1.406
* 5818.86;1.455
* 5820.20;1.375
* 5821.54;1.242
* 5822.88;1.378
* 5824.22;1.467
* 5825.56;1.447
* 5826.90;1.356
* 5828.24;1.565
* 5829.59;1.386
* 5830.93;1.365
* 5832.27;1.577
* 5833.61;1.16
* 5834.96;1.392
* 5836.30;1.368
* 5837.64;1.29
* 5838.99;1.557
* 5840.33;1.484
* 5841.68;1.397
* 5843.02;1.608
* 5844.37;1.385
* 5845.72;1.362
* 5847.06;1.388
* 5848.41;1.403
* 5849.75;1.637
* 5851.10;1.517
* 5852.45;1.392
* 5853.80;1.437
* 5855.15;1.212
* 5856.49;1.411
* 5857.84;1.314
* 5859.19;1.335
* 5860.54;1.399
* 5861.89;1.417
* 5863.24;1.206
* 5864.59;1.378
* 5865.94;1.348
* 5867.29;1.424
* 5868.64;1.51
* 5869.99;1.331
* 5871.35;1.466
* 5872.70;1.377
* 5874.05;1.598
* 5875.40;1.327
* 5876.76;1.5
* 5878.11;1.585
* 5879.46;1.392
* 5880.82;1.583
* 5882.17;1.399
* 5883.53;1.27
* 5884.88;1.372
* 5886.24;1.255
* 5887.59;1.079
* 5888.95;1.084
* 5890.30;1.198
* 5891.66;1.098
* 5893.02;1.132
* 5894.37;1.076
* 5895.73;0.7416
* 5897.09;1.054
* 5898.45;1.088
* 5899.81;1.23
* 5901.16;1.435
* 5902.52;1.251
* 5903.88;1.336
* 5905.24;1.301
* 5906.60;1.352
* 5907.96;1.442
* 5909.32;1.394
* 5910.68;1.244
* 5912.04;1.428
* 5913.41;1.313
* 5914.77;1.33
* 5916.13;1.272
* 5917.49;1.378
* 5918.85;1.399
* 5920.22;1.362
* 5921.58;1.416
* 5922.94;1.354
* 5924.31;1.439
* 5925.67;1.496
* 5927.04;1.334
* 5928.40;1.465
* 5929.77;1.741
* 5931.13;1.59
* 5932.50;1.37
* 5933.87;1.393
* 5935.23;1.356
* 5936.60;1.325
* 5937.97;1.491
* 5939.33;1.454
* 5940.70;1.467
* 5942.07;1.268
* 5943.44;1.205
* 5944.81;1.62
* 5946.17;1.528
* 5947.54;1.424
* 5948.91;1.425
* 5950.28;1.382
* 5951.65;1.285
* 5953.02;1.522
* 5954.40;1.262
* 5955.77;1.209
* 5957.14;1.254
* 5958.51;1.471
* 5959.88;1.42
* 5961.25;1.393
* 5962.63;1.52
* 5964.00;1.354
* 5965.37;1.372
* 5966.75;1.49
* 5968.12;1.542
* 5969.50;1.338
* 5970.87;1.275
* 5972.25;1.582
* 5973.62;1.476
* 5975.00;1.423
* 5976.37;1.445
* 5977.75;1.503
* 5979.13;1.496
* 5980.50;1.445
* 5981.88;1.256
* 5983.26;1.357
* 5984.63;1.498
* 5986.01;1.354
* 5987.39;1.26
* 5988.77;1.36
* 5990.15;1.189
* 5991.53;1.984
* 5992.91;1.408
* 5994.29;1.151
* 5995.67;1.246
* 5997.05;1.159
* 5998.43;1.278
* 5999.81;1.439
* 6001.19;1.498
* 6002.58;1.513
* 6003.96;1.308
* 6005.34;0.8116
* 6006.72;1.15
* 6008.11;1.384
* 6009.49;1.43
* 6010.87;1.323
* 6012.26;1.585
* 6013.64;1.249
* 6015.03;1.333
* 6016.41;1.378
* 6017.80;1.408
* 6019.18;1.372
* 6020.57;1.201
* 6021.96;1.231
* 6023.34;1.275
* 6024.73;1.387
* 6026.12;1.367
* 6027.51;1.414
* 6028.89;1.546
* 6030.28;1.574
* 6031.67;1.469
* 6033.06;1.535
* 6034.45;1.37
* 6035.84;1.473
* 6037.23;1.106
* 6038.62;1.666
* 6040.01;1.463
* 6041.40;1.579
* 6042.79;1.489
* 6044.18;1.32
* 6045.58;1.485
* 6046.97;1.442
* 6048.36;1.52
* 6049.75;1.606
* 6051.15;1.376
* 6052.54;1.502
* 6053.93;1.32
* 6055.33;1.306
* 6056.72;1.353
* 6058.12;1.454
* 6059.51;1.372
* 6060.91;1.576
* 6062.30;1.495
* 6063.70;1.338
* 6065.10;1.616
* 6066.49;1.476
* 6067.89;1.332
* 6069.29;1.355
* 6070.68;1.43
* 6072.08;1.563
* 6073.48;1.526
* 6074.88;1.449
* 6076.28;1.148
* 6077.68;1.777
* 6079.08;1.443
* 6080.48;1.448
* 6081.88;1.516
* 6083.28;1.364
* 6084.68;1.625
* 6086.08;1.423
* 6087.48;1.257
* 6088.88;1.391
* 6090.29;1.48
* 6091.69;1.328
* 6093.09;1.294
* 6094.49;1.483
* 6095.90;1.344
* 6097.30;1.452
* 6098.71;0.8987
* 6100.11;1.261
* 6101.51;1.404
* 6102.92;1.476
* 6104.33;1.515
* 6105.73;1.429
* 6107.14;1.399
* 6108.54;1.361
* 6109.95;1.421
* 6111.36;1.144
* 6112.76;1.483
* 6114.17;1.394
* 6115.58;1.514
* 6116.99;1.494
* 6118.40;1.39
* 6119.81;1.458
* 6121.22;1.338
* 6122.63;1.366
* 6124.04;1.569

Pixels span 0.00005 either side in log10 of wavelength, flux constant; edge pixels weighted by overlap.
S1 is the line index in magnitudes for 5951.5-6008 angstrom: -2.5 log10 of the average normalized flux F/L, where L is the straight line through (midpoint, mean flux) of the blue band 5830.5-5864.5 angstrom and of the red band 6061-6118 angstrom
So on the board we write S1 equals 0.03 mag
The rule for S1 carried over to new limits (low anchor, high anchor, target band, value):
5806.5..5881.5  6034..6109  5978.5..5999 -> 0.04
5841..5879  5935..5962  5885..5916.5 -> 0.15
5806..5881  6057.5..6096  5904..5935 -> 0.01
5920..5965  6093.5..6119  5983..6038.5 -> 0.03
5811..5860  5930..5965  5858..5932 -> 0.05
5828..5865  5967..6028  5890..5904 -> 0.22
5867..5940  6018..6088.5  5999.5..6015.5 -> 0.06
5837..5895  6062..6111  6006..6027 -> 0.05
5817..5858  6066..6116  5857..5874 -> 0.02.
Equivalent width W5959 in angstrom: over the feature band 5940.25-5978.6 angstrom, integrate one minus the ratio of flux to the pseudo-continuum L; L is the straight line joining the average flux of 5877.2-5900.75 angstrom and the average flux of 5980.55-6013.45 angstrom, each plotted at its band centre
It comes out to -3.2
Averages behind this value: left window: 1.22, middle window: 1.41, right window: 1.35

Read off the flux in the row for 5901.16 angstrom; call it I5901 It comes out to 1.435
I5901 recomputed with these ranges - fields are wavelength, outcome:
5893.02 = 1.132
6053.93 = 1.32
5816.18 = 1.36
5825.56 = 1.447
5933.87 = 1.393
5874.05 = 1.598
